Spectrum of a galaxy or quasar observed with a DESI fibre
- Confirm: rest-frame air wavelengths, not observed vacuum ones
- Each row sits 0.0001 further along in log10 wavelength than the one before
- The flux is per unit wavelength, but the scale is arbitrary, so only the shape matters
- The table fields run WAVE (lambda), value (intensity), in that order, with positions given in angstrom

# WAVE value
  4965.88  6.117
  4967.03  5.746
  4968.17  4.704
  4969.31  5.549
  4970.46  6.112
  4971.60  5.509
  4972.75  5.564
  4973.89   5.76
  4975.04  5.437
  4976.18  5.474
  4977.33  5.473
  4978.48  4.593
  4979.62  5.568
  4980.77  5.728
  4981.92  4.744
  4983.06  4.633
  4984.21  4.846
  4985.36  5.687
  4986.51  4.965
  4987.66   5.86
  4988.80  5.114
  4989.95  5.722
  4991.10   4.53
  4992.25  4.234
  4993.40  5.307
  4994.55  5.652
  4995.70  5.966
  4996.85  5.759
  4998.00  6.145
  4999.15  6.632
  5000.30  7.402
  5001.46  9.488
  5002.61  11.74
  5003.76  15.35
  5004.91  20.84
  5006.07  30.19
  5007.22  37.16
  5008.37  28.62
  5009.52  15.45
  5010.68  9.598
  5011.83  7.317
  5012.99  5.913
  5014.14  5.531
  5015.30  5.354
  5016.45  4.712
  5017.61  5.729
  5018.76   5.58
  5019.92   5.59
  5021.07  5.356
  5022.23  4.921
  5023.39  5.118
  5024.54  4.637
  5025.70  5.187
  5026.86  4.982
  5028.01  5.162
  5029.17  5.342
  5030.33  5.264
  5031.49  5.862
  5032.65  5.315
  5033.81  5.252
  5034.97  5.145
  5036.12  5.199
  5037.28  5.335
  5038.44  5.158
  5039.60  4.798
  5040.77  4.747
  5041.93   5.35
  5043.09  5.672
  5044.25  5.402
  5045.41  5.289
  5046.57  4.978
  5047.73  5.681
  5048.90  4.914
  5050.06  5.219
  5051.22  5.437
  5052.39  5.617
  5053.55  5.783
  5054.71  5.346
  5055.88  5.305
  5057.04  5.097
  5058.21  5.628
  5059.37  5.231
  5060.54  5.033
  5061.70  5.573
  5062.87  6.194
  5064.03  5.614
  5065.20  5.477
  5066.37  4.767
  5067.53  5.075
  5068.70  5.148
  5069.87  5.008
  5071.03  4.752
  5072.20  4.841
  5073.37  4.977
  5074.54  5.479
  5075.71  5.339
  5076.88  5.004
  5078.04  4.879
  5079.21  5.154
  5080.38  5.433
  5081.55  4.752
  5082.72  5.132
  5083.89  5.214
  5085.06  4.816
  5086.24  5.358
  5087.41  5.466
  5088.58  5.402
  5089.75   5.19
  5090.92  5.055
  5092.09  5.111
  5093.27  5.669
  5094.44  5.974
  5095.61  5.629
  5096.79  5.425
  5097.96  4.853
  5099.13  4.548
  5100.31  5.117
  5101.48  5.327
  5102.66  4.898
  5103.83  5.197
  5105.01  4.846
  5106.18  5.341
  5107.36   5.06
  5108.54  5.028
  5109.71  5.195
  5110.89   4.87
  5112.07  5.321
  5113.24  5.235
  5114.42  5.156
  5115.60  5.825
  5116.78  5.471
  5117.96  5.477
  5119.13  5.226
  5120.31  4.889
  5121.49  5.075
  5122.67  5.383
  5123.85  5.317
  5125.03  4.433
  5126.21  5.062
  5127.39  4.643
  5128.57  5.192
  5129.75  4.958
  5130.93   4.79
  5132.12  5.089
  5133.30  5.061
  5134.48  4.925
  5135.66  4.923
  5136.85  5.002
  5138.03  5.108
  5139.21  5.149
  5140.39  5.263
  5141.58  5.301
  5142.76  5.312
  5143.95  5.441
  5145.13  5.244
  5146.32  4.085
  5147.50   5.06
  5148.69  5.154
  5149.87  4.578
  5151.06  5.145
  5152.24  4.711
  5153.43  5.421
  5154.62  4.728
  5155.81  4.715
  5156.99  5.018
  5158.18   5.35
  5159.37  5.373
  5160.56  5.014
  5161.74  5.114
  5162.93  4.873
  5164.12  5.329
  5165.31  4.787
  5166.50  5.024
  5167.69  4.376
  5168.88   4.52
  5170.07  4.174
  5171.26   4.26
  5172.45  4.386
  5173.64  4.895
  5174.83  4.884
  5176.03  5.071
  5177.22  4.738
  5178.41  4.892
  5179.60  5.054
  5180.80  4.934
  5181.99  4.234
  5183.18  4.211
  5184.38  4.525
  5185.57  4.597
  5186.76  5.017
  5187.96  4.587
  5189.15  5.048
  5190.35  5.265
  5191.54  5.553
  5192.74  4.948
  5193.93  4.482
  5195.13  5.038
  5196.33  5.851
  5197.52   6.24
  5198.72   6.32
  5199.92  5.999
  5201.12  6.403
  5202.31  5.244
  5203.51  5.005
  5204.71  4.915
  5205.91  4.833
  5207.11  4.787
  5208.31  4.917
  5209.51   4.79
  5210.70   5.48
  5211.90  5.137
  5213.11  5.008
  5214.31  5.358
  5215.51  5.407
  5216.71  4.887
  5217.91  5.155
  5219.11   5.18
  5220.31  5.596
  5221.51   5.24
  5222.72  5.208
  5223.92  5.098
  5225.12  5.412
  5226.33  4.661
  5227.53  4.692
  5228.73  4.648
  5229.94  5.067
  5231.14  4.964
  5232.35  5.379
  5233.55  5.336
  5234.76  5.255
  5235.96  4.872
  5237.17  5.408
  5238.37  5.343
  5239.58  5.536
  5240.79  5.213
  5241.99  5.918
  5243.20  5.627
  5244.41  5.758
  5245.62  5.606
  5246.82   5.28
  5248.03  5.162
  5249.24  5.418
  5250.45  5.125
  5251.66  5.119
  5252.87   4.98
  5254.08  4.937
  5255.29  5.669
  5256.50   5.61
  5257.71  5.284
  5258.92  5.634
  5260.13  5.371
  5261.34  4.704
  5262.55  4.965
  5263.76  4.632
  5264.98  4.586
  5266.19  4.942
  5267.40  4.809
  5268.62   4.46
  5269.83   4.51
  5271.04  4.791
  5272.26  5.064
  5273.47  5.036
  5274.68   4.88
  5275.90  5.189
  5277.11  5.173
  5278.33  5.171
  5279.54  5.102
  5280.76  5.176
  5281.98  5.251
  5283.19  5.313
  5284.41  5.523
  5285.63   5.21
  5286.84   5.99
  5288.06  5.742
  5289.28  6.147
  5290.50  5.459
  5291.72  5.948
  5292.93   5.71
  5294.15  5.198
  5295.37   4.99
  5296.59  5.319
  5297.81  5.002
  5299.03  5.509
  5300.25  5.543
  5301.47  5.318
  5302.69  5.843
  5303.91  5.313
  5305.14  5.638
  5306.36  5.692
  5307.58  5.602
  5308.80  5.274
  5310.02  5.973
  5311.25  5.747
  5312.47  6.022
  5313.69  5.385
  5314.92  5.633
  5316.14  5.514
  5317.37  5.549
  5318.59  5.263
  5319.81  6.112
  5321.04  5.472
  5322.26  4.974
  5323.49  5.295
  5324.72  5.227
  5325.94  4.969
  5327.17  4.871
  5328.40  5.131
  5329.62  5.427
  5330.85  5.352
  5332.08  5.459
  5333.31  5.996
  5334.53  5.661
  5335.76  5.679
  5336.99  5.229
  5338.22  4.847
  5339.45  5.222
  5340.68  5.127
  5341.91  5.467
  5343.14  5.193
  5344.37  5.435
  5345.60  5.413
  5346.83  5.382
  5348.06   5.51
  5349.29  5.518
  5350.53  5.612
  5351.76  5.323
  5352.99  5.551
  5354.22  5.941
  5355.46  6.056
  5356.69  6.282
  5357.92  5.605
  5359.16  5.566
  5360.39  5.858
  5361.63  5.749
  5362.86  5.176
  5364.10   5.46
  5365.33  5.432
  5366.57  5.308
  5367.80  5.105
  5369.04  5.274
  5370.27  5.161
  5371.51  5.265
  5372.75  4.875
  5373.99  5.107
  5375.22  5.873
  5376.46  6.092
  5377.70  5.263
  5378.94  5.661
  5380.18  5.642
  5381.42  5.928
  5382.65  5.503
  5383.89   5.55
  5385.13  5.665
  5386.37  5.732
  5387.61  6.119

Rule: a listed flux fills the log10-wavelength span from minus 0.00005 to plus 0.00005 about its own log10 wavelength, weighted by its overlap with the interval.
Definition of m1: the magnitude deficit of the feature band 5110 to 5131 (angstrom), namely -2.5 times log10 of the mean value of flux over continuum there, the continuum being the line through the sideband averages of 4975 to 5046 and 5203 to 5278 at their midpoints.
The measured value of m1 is 0.233 mag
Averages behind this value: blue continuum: 7.5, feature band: 5.14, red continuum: 5.13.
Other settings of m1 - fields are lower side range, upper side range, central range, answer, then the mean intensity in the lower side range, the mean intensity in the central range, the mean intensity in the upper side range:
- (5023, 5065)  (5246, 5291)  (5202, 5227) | 0.02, 5.31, 5.11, 5.18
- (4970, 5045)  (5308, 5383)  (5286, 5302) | 0.05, 7.41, 5.53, 5.48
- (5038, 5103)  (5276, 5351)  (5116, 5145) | 0.04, 5.24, 5.11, 5.44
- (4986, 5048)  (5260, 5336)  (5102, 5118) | 0.32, 7.84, 5.2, 5.33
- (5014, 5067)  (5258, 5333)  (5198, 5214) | 0.00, 5.3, 5.3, 5.32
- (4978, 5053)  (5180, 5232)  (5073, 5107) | 0.24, 7.38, 5.19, 5.12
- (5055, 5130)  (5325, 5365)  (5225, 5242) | 0.04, 5.19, 5.15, 5.47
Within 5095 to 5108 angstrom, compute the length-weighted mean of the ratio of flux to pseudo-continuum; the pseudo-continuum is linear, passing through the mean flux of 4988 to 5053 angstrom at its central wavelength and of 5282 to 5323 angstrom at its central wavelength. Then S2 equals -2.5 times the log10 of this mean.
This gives 0.36 mag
